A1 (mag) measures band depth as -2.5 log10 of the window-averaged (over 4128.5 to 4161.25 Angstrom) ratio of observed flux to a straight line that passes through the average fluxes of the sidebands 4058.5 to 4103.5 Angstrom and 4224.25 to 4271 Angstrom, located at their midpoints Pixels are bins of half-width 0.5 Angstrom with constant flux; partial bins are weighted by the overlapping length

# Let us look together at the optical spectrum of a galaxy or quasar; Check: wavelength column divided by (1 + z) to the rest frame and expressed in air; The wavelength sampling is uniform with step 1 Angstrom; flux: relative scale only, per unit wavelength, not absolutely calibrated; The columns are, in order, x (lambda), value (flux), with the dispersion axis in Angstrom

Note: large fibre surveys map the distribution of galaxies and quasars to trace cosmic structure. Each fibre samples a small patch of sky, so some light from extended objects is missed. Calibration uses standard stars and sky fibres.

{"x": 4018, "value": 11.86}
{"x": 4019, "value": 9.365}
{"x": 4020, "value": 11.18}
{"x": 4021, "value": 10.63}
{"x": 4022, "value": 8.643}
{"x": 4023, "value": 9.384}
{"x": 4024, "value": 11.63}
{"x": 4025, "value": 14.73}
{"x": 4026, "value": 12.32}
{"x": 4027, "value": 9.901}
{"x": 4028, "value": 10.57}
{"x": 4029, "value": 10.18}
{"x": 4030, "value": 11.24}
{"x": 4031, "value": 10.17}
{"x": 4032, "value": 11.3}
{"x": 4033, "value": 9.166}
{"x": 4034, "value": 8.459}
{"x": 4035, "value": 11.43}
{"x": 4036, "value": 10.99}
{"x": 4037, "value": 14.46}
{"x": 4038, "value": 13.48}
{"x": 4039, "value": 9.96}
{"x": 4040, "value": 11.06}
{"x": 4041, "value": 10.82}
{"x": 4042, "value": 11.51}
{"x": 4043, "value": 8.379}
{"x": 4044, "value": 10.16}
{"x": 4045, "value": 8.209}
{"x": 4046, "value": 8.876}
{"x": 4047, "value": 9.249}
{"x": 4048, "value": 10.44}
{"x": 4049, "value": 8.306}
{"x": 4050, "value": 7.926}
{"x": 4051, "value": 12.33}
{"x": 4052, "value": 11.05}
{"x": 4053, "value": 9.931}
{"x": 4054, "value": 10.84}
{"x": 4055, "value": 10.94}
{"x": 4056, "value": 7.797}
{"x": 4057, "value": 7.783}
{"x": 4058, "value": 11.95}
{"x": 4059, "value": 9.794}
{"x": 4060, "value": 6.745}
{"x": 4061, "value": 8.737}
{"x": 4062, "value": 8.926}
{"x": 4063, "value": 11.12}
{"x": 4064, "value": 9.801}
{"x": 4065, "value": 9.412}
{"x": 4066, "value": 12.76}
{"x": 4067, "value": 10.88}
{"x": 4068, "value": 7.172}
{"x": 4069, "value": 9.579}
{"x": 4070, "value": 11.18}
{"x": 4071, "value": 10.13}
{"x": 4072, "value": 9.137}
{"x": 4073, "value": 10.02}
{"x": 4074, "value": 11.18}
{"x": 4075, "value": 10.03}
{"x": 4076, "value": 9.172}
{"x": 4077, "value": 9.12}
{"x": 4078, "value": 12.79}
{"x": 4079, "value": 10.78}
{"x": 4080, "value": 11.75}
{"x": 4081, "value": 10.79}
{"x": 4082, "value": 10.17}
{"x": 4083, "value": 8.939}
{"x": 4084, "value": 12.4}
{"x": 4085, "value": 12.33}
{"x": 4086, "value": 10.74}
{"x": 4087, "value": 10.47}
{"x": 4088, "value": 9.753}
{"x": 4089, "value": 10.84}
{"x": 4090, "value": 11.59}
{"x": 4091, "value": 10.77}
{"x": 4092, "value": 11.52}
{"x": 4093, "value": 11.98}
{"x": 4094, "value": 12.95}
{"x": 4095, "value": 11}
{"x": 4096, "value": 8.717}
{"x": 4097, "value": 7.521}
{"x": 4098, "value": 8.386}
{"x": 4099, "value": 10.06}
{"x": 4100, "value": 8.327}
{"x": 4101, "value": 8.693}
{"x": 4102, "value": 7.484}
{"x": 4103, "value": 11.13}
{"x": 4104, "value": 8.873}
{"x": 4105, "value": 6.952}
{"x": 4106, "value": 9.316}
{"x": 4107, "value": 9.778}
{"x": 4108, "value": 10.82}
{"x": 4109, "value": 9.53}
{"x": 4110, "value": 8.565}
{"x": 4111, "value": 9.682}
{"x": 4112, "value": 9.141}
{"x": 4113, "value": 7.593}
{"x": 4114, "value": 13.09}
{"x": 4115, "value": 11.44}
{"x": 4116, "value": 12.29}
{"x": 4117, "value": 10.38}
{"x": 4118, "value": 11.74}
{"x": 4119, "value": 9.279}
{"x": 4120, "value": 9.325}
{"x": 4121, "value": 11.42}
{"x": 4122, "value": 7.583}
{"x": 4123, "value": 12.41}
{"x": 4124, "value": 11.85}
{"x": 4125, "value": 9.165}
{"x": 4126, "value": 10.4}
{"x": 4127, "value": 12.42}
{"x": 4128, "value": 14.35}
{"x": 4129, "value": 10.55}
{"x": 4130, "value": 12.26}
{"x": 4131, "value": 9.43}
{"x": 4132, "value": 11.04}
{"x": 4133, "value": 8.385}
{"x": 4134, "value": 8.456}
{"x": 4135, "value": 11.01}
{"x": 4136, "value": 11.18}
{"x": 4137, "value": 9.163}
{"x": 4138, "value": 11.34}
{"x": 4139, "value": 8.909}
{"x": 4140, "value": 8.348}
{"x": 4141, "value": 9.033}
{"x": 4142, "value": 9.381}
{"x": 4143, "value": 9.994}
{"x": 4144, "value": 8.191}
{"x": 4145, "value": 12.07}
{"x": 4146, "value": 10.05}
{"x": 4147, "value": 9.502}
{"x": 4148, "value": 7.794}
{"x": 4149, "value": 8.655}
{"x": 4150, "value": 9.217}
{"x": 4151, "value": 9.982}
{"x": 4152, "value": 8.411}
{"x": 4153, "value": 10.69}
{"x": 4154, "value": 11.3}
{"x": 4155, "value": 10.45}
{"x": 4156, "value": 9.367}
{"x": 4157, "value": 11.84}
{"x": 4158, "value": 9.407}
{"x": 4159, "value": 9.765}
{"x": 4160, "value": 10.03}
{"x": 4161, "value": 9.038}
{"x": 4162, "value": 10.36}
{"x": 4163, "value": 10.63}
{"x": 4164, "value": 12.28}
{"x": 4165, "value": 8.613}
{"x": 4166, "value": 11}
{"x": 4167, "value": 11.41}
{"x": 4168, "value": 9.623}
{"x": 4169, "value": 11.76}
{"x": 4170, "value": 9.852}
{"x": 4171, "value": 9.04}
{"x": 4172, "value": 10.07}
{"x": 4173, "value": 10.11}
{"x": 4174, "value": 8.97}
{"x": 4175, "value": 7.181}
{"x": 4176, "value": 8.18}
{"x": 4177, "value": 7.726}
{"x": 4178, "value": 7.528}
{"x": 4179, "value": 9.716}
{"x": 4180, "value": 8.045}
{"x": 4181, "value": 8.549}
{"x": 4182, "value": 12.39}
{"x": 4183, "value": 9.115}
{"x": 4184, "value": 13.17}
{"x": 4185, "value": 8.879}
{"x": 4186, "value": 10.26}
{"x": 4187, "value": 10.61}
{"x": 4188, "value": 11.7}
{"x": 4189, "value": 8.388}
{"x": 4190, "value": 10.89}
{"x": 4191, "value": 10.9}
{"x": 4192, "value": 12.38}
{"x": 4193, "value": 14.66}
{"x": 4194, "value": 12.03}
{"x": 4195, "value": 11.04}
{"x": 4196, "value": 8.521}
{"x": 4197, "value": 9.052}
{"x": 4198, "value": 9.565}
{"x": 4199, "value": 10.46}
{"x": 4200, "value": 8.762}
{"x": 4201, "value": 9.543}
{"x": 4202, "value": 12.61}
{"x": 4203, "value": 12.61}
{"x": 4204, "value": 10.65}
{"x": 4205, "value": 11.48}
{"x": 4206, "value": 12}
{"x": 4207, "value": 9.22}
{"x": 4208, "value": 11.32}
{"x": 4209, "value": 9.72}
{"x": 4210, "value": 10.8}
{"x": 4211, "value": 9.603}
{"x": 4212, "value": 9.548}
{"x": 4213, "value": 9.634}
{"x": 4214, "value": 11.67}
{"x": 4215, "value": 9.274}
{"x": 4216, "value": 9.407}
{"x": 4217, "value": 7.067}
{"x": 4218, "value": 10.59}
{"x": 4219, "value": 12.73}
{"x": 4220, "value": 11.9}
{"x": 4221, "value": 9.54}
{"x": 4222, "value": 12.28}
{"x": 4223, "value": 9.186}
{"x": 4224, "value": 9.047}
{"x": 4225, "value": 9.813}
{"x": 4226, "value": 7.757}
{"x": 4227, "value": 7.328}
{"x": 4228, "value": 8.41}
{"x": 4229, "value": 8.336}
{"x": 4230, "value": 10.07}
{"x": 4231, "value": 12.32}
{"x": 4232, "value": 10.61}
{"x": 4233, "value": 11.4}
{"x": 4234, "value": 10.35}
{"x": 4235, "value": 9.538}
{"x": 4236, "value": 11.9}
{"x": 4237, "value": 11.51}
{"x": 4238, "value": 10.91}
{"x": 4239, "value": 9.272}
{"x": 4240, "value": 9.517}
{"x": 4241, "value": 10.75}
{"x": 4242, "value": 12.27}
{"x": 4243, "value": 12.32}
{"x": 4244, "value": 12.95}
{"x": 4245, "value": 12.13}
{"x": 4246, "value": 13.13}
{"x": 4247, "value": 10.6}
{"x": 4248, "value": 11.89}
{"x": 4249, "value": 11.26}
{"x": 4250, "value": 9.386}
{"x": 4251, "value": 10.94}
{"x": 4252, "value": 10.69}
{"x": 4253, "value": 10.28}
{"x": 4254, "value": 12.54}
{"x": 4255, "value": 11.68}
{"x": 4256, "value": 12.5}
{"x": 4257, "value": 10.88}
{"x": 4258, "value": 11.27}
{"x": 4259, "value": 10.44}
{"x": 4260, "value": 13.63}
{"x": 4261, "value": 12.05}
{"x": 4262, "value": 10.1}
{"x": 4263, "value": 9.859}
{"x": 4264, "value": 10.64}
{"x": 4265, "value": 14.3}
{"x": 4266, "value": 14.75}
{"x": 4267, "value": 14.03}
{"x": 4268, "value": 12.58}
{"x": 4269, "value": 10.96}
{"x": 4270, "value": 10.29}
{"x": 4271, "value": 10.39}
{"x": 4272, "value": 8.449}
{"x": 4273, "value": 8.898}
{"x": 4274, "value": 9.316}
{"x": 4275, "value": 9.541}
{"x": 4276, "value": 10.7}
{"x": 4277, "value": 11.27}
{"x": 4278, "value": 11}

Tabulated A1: 0.072 mag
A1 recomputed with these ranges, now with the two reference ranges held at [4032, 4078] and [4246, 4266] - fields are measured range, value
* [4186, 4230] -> 0.084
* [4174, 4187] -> 0.178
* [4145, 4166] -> 0.084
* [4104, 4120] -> 0.057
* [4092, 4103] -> 0.072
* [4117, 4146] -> 0.028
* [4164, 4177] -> 0.124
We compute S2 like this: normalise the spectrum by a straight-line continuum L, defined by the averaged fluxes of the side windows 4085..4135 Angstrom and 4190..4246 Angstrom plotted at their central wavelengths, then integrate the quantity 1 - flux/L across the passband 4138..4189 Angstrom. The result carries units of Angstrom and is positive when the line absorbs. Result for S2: 3.0 Angstrom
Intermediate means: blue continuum 10.2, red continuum 10.5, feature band 9.77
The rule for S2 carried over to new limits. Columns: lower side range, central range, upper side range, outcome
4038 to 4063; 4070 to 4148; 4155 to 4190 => -3.12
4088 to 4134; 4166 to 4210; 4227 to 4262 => 1.84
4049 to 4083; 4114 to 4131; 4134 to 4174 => -1.88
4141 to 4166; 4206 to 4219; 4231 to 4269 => 1.01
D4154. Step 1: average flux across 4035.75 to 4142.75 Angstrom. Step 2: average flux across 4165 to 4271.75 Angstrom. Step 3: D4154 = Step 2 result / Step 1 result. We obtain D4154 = 1.04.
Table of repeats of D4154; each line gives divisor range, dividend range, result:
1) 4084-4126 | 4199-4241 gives 1.01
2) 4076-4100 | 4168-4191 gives 0.91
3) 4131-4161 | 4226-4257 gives 1.11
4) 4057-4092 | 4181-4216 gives 1.03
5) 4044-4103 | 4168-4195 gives 1.01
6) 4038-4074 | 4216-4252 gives 1.07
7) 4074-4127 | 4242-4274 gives 1.12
